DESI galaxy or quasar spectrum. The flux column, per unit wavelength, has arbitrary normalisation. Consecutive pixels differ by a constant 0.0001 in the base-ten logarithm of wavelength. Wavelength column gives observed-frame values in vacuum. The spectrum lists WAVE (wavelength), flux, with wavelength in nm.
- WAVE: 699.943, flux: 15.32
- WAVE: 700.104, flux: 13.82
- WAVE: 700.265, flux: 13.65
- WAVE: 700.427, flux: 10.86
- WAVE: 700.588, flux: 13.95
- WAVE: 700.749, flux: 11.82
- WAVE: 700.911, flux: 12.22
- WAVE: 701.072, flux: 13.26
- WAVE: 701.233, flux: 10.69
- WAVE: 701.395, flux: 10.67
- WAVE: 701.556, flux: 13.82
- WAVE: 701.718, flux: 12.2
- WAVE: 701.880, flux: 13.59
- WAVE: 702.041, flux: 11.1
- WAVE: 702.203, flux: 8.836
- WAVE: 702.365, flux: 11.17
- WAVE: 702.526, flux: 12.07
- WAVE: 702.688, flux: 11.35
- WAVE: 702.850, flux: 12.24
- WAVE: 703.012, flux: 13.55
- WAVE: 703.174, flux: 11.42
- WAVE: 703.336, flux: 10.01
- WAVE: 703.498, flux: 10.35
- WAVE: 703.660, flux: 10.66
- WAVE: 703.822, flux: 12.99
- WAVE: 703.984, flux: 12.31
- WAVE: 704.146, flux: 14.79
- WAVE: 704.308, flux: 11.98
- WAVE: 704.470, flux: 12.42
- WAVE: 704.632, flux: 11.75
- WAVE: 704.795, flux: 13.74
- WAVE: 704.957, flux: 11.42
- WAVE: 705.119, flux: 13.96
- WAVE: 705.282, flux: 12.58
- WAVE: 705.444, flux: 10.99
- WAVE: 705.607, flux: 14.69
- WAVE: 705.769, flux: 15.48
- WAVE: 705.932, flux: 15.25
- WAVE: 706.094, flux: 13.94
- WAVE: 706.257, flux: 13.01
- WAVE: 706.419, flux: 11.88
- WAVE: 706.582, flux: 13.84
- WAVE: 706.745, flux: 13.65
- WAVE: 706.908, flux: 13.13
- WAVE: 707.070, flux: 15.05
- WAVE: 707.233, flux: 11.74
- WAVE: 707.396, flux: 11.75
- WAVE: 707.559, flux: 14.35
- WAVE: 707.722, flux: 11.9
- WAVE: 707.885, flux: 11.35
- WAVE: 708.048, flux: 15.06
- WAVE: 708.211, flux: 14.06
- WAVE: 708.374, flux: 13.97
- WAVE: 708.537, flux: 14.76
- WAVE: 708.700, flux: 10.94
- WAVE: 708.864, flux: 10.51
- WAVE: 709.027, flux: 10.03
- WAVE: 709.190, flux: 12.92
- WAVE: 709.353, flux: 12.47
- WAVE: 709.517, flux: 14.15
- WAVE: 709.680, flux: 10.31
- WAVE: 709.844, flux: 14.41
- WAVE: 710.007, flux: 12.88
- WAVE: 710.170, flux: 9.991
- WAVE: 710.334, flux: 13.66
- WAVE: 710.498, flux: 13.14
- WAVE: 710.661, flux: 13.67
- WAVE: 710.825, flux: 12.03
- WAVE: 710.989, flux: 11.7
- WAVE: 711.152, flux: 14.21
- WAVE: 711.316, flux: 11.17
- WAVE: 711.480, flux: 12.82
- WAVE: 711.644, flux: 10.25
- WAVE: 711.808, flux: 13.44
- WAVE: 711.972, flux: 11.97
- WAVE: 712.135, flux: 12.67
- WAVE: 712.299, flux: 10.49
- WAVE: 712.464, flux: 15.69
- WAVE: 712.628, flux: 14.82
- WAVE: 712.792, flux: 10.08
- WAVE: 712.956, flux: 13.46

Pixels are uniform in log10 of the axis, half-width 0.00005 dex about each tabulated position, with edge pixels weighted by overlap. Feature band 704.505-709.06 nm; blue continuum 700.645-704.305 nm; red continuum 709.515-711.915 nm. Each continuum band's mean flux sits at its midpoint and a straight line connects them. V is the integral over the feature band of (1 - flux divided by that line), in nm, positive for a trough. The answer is -0.32 nm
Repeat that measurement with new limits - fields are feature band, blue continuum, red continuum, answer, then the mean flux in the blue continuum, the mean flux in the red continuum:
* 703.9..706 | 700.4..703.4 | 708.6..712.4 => -0.21 nm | 11.9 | 12.2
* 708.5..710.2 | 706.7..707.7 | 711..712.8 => 0.10 nm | 13.2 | 12.6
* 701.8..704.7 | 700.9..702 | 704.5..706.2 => 0.22 nm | 12.3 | 13.3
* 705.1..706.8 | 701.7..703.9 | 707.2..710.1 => -0.20 nm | 11.5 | 12.6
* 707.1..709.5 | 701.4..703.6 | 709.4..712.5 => -0.08 nm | 11.6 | 12.5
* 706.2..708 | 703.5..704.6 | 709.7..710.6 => -0.06 nm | 12.3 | 12.7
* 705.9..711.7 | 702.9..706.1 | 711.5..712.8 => -0.07 nm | 12.7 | 12.6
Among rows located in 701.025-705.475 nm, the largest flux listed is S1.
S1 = 14.79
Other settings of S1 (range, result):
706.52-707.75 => 15.05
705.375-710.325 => 15.48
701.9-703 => 12.24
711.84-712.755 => 15.69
